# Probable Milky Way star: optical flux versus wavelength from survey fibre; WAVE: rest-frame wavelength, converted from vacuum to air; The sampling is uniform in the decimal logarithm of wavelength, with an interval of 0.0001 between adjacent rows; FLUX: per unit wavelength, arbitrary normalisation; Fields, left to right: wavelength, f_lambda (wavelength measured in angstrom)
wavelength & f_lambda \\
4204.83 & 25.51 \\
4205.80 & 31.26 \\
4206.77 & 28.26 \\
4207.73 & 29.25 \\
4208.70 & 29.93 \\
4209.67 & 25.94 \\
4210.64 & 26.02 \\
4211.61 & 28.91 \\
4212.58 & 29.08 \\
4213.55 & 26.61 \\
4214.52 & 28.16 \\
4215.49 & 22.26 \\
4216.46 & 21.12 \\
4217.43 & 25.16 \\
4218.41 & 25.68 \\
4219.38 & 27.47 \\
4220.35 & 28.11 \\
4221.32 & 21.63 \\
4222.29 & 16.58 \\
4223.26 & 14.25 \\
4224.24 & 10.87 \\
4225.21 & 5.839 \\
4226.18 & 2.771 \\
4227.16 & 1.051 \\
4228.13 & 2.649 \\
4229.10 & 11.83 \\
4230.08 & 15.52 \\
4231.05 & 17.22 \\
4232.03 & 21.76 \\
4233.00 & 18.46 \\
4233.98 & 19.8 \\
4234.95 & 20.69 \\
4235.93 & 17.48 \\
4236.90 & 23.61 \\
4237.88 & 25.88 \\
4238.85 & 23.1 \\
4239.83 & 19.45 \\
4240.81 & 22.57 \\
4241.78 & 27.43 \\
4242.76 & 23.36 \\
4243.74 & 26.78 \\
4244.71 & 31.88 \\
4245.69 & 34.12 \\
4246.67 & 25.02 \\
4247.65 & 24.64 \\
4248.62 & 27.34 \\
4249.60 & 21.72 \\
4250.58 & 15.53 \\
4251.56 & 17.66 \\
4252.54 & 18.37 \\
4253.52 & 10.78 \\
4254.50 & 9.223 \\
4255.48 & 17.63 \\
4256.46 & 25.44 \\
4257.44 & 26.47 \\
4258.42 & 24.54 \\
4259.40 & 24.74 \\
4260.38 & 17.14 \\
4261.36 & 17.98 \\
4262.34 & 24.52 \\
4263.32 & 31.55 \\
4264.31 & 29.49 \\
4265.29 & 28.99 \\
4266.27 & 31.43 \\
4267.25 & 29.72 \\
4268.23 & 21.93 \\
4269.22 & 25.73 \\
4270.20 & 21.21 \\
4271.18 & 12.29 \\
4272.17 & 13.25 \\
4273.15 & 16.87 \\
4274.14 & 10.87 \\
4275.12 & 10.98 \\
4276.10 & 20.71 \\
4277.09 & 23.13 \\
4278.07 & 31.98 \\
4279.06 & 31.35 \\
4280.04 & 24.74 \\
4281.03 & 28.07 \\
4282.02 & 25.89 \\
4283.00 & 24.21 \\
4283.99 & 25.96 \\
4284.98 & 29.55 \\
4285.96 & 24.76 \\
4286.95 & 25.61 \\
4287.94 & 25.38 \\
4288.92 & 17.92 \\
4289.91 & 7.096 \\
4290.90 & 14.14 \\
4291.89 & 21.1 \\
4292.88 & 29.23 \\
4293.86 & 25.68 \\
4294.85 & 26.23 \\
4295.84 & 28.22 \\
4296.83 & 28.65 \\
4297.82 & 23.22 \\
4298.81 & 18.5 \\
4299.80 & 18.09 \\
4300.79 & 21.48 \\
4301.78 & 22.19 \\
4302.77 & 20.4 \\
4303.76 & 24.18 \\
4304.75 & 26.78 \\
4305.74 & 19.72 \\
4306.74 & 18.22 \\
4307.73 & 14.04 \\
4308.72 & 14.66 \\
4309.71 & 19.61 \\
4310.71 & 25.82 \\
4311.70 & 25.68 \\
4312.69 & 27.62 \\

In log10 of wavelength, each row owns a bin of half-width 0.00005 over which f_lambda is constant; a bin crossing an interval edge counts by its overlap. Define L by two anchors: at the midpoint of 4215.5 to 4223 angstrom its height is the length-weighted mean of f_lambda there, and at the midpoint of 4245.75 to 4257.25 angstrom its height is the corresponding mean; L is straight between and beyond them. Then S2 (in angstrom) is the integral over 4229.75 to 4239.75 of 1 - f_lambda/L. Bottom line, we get 0.62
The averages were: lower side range 23.3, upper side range 20.1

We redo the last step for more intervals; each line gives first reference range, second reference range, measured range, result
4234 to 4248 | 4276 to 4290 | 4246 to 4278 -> 4.41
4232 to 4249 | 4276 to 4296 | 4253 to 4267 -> 0.73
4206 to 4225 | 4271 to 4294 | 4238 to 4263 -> 0.64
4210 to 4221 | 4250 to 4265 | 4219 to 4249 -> 4.98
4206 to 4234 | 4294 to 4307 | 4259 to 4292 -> -0.93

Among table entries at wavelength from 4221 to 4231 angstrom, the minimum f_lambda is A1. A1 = 1.051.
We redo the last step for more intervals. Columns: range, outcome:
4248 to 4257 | 9.223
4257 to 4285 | 10.87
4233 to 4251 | 15.53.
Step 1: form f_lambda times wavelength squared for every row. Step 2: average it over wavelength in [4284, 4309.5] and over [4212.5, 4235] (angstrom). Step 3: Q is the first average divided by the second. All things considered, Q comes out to 1.27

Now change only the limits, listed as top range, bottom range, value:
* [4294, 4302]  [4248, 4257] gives 1.31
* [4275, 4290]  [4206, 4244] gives 1.20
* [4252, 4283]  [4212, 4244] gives 1.16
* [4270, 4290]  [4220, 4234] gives 1.65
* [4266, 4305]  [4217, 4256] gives 1.20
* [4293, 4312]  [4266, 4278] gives 1.13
